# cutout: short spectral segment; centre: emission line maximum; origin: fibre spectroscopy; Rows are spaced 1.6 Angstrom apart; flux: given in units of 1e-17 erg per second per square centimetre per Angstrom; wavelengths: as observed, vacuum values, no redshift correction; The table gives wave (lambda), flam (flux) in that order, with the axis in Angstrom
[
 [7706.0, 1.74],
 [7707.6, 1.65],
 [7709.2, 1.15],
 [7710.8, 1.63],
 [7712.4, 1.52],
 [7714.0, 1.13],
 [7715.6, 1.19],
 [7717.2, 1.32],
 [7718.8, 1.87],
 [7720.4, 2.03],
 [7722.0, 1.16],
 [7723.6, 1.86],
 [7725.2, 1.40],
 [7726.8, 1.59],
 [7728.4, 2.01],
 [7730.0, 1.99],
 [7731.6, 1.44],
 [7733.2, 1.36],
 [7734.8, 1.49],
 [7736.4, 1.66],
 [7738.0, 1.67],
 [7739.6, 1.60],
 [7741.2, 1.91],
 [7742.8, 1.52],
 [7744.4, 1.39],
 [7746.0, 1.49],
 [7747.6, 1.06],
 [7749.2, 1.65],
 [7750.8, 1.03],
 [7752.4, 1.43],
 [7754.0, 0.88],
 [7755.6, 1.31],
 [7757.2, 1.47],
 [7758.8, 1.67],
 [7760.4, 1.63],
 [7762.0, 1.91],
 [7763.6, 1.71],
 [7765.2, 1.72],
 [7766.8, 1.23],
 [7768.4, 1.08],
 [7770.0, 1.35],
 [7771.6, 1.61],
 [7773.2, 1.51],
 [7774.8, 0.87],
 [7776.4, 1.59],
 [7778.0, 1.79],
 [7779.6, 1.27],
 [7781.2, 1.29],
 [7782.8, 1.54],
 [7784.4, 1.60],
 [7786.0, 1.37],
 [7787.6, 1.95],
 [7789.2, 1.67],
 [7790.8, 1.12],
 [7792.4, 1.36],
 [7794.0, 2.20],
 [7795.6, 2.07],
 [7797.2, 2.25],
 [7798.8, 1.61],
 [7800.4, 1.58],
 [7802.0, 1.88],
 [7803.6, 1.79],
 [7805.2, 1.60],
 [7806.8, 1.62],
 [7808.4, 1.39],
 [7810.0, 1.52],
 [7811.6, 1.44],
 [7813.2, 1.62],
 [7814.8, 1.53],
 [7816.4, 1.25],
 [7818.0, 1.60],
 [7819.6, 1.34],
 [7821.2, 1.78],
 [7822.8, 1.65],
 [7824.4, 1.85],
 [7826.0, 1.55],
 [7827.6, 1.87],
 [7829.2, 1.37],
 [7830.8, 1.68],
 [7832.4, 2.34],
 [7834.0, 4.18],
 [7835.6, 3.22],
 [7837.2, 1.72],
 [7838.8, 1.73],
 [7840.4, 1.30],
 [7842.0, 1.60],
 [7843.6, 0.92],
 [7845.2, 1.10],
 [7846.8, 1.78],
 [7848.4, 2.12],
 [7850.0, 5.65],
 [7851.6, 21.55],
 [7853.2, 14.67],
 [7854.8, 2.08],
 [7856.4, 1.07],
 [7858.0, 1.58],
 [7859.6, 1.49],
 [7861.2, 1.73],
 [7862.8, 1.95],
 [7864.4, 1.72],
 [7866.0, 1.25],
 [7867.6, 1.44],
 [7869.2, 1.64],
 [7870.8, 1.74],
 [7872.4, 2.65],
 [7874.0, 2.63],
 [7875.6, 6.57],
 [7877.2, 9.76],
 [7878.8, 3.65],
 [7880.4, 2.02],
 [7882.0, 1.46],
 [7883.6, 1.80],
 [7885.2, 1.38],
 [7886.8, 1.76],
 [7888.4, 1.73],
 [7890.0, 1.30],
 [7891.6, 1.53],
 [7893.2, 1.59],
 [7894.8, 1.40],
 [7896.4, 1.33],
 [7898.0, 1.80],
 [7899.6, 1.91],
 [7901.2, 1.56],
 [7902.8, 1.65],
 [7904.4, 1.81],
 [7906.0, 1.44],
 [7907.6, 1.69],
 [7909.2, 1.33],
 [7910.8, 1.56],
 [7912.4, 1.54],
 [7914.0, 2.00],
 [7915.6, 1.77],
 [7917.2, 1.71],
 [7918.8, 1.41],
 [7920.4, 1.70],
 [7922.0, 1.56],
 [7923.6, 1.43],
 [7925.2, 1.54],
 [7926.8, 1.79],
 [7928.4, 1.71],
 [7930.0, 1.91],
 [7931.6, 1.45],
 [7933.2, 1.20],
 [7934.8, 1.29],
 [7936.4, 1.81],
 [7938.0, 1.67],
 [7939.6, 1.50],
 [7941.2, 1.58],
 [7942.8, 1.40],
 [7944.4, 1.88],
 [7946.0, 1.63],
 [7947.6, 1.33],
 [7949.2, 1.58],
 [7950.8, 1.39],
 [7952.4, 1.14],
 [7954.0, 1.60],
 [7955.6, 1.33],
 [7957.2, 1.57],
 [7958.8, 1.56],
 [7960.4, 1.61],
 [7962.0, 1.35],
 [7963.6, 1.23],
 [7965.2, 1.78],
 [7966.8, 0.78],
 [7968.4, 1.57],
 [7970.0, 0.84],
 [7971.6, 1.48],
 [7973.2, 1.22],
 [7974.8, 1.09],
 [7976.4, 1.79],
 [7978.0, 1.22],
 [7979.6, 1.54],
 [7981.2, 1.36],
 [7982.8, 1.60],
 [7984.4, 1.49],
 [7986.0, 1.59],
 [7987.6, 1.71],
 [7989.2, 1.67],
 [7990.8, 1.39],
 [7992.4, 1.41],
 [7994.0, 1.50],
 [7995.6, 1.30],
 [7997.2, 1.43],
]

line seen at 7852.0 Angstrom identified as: Halpha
